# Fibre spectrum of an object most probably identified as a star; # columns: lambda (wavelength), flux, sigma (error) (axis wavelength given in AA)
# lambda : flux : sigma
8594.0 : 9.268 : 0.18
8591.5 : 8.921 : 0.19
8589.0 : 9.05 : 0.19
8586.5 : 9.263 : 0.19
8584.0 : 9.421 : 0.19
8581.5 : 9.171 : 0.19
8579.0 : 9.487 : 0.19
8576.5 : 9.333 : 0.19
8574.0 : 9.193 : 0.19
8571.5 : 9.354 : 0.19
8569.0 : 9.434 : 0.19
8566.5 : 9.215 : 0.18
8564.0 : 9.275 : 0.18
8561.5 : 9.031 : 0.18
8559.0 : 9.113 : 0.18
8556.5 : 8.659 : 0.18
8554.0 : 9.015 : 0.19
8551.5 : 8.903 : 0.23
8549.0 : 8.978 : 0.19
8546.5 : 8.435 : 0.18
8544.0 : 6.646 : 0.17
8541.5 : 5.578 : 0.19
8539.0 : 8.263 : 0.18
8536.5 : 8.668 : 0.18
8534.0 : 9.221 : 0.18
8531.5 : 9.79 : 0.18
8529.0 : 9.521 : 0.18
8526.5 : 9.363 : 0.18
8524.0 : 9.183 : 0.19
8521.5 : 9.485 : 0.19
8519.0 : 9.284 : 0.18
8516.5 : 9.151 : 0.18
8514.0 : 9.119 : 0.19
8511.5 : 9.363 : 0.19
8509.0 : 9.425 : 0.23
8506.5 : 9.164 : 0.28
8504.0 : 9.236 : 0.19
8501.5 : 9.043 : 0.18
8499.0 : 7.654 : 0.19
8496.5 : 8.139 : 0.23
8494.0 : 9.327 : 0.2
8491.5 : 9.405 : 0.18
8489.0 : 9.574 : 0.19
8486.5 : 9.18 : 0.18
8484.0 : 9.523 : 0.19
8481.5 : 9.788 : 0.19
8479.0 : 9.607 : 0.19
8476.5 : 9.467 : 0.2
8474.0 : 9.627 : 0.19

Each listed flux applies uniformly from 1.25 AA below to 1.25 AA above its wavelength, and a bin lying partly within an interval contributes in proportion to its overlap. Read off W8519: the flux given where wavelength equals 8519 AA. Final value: 9.284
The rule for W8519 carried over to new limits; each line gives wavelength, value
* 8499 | 7.654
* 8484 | 9.523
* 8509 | 9.425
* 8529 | 9.521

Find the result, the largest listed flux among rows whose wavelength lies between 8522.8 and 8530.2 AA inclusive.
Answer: 9.521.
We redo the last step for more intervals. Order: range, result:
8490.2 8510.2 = 9.425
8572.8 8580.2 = 9.487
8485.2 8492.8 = 9.574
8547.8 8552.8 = 8.978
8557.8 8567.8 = 9.275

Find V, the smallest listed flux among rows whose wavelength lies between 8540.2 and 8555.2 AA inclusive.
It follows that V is 5.578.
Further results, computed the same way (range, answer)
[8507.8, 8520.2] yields 9.119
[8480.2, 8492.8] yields 9.18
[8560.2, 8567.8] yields 9.031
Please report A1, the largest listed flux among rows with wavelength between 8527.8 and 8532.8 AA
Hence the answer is 9.79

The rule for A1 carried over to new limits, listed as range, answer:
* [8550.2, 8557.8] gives 9.015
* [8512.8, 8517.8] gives 9.151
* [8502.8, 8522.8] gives 9.485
